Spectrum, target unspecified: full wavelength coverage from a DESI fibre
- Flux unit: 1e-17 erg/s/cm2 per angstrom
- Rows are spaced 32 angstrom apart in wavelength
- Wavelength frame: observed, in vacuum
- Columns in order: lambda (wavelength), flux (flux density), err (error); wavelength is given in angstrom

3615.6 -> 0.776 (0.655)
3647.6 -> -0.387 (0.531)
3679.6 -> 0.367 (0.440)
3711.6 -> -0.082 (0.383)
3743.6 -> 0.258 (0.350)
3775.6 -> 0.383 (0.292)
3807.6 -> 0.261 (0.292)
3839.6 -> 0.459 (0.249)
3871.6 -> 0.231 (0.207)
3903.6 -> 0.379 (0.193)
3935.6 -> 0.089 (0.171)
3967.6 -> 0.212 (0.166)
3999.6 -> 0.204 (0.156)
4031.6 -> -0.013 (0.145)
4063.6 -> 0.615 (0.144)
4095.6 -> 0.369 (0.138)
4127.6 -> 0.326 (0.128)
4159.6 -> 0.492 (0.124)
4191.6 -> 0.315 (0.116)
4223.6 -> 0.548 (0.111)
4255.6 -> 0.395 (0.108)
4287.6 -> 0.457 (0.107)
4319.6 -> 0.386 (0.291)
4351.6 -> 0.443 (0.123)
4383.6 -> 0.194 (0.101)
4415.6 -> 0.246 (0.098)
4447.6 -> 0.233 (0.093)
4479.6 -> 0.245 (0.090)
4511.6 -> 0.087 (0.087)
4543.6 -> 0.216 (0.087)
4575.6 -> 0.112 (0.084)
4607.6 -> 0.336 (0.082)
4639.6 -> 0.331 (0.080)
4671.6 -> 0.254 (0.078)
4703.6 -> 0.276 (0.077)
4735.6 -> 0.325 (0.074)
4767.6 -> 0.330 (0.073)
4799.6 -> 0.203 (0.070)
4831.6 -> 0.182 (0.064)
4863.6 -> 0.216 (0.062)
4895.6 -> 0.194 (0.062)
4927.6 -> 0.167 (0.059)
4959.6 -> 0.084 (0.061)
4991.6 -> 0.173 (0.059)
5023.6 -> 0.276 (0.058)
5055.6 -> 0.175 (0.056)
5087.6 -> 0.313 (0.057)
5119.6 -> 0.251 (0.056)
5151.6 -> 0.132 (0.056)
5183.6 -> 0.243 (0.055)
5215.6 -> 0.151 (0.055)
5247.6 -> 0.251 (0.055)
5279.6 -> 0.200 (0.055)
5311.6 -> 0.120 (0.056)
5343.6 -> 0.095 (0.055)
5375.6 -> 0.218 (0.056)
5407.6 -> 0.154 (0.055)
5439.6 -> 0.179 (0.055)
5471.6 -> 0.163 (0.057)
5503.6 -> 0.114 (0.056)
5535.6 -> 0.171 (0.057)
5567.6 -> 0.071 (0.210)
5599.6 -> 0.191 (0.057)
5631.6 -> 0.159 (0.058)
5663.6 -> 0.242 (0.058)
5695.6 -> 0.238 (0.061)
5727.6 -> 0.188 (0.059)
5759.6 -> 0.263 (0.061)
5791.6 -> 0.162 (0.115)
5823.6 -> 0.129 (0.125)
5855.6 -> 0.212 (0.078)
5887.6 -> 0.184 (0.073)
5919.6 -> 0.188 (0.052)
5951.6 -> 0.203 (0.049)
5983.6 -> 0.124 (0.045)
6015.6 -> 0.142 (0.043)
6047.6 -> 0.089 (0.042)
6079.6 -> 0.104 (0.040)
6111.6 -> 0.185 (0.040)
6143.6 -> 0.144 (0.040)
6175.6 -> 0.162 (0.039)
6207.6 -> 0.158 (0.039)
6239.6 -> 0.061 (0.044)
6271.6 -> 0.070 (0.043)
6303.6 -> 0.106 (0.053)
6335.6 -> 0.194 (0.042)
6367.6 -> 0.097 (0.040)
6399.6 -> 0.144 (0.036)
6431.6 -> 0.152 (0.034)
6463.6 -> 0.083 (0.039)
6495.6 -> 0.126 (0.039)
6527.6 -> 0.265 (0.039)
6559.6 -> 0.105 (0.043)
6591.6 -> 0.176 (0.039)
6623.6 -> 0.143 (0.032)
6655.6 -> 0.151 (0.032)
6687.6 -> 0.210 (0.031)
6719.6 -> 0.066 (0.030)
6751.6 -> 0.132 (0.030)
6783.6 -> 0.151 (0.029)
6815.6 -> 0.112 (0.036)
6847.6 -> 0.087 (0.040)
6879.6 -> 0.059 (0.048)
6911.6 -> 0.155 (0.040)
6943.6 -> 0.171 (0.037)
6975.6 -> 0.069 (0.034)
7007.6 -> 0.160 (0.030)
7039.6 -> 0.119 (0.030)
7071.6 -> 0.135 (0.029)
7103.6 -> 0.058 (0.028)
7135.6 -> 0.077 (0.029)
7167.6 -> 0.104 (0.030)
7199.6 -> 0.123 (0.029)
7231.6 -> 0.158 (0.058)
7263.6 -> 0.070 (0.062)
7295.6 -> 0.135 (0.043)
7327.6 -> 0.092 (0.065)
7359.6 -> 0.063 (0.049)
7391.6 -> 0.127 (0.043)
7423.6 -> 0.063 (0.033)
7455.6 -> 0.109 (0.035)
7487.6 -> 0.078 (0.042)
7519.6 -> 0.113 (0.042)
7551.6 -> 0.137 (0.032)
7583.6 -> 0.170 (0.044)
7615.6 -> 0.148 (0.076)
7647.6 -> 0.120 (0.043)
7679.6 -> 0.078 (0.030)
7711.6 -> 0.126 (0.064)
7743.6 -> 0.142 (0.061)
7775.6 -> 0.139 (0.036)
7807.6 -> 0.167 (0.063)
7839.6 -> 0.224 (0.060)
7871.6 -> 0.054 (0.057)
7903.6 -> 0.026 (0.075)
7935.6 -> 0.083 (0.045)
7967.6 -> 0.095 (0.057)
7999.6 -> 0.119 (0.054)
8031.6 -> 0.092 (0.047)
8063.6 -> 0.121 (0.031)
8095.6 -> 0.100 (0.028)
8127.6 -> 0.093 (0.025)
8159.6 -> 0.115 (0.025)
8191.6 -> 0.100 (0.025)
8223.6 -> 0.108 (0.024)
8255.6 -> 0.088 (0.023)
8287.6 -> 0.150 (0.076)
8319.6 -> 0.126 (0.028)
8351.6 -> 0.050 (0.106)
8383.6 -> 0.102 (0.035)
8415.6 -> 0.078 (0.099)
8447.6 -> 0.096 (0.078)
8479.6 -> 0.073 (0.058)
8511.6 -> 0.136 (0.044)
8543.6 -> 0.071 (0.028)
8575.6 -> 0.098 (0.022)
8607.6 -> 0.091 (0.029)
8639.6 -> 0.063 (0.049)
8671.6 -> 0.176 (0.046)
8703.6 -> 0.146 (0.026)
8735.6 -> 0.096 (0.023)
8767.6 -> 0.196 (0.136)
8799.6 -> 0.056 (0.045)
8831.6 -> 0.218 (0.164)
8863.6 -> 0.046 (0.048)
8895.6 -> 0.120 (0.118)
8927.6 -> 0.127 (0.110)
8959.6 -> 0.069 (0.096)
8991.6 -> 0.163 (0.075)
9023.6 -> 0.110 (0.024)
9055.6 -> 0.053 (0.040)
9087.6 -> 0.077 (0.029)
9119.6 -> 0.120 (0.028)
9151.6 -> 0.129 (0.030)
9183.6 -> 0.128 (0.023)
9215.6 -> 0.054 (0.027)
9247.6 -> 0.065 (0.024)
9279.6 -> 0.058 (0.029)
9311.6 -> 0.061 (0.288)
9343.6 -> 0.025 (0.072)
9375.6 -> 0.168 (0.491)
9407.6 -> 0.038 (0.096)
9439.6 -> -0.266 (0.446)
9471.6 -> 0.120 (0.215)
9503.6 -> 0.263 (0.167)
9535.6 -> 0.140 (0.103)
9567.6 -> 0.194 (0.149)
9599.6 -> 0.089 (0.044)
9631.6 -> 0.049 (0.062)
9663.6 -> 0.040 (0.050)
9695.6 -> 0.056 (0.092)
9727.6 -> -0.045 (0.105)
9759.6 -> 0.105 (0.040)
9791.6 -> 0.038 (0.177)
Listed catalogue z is 0.801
